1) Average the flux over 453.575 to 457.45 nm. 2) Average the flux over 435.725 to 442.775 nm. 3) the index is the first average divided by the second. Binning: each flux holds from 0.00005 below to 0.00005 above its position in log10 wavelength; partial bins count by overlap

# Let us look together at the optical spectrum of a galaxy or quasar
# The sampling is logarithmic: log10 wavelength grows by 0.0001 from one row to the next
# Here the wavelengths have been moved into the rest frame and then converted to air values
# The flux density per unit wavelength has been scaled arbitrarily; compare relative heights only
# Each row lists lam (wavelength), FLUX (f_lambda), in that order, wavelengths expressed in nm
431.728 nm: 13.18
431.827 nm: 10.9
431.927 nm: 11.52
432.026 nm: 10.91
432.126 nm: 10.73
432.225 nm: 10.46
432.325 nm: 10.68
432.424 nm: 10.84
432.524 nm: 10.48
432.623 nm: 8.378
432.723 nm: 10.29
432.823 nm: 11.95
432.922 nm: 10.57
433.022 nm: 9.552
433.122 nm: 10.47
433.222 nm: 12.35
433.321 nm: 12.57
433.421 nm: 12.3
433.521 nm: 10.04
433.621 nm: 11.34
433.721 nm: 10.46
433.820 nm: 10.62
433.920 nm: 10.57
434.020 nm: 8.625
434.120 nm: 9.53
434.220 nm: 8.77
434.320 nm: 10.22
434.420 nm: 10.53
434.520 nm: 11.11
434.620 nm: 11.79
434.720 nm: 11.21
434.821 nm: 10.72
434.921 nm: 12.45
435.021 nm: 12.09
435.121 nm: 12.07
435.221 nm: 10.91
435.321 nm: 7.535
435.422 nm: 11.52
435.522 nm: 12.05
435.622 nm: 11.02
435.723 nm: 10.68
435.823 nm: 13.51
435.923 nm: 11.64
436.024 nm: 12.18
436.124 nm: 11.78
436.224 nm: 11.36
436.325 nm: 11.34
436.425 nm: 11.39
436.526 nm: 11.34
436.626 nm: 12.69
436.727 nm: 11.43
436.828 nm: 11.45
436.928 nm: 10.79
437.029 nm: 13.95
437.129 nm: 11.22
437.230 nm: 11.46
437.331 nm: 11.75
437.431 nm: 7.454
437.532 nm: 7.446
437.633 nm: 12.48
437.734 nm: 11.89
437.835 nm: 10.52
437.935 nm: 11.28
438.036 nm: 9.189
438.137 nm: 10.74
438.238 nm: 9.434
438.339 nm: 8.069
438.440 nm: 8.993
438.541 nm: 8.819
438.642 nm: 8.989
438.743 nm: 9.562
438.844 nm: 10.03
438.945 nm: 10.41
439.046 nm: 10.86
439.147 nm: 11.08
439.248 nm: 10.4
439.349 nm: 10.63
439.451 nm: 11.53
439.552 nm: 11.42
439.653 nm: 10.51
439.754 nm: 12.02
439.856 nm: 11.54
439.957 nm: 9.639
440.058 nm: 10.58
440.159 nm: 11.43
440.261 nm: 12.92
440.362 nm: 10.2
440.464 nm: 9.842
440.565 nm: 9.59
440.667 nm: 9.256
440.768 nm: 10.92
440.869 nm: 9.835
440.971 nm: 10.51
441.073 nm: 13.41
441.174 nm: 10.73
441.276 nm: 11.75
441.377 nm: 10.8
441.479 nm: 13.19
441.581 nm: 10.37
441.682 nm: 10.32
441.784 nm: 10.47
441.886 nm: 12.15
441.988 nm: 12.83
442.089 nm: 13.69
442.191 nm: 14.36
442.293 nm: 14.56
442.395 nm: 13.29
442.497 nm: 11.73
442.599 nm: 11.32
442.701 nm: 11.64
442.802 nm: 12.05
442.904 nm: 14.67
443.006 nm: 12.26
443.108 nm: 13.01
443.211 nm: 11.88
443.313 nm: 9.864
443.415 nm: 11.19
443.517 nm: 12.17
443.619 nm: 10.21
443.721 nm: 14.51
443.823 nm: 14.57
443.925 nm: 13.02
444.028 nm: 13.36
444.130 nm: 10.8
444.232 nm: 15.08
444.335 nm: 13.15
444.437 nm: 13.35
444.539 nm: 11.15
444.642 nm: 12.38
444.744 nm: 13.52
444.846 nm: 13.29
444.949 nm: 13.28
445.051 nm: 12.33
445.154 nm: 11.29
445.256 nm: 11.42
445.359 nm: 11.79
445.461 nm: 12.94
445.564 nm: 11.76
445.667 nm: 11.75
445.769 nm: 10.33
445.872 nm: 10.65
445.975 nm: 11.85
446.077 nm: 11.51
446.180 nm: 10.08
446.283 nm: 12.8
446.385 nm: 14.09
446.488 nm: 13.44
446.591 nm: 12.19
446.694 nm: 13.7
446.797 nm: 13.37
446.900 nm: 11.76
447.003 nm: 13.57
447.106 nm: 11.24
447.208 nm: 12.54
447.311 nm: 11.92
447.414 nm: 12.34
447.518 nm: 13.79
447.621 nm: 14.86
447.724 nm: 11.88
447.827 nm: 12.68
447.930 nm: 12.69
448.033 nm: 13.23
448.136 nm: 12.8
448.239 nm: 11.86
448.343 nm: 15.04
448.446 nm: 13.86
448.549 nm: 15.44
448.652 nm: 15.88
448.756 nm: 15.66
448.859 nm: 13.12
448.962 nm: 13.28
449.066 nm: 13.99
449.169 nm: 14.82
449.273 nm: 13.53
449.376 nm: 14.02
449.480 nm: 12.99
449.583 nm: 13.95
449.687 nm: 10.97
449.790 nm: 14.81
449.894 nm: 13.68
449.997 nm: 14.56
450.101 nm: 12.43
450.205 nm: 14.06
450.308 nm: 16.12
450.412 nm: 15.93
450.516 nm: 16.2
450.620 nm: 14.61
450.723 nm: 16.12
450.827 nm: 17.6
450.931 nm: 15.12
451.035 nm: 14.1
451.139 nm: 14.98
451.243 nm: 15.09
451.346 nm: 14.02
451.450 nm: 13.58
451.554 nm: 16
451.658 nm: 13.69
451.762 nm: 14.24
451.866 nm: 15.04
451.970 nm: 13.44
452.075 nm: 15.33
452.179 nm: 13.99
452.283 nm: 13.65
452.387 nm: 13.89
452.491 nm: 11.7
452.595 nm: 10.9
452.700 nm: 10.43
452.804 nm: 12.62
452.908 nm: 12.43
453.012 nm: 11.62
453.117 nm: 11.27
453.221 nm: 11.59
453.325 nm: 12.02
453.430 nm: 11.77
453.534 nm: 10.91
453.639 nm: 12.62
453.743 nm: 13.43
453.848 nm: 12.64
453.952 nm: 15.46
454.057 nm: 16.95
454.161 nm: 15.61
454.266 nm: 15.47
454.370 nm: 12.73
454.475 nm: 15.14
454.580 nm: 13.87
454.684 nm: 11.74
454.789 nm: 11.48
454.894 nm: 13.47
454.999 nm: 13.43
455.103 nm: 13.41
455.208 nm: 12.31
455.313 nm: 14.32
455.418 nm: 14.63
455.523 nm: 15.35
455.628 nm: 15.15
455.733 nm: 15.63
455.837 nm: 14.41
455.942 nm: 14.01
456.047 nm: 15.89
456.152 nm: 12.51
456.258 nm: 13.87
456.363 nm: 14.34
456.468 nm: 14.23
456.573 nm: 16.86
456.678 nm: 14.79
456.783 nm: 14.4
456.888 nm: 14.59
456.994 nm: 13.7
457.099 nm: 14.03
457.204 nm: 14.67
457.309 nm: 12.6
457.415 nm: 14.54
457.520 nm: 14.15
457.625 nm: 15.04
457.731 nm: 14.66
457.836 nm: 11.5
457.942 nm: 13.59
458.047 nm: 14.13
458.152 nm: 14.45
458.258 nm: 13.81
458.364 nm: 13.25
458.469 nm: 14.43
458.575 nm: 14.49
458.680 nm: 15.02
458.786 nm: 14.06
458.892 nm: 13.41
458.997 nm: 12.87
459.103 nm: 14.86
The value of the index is 1.28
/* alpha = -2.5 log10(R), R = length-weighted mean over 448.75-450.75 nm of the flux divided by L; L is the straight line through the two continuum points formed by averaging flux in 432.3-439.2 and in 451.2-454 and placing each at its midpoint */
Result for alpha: -0.12 mag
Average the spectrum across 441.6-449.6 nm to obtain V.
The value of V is 12.7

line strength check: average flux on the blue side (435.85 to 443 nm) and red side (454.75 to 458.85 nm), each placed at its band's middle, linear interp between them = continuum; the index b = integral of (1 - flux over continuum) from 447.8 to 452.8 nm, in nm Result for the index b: -0.40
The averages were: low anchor 11.1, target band 14.1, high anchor 14.1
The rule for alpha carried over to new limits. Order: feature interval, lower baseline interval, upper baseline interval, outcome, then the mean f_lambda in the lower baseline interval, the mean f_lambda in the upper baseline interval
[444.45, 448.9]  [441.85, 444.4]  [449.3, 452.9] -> 0.05 mag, 12.7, 14.1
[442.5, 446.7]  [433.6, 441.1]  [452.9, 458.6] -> -0.03 mag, 10.8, 13.8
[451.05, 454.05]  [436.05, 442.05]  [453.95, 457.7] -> 0.03 mag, 10.8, 14.3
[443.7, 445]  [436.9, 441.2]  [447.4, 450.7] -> -0.07 mag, 10.5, 13.9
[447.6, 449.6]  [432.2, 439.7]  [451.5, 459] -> -0.09 mag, 10.8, 13.8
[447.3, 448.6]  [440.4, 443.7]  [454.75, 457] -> -0.04 mag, 11.7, 14.2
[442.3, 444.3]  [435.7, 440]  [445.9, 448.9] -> -0.04 mag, 10.8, 13.1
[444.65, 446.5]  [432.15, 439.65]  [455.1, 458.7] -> 0.02 mag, 10.8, 14.3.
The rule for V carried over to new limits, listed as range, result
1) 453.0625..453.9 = 12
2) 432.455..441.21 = 10.8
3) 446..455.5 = 13.6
